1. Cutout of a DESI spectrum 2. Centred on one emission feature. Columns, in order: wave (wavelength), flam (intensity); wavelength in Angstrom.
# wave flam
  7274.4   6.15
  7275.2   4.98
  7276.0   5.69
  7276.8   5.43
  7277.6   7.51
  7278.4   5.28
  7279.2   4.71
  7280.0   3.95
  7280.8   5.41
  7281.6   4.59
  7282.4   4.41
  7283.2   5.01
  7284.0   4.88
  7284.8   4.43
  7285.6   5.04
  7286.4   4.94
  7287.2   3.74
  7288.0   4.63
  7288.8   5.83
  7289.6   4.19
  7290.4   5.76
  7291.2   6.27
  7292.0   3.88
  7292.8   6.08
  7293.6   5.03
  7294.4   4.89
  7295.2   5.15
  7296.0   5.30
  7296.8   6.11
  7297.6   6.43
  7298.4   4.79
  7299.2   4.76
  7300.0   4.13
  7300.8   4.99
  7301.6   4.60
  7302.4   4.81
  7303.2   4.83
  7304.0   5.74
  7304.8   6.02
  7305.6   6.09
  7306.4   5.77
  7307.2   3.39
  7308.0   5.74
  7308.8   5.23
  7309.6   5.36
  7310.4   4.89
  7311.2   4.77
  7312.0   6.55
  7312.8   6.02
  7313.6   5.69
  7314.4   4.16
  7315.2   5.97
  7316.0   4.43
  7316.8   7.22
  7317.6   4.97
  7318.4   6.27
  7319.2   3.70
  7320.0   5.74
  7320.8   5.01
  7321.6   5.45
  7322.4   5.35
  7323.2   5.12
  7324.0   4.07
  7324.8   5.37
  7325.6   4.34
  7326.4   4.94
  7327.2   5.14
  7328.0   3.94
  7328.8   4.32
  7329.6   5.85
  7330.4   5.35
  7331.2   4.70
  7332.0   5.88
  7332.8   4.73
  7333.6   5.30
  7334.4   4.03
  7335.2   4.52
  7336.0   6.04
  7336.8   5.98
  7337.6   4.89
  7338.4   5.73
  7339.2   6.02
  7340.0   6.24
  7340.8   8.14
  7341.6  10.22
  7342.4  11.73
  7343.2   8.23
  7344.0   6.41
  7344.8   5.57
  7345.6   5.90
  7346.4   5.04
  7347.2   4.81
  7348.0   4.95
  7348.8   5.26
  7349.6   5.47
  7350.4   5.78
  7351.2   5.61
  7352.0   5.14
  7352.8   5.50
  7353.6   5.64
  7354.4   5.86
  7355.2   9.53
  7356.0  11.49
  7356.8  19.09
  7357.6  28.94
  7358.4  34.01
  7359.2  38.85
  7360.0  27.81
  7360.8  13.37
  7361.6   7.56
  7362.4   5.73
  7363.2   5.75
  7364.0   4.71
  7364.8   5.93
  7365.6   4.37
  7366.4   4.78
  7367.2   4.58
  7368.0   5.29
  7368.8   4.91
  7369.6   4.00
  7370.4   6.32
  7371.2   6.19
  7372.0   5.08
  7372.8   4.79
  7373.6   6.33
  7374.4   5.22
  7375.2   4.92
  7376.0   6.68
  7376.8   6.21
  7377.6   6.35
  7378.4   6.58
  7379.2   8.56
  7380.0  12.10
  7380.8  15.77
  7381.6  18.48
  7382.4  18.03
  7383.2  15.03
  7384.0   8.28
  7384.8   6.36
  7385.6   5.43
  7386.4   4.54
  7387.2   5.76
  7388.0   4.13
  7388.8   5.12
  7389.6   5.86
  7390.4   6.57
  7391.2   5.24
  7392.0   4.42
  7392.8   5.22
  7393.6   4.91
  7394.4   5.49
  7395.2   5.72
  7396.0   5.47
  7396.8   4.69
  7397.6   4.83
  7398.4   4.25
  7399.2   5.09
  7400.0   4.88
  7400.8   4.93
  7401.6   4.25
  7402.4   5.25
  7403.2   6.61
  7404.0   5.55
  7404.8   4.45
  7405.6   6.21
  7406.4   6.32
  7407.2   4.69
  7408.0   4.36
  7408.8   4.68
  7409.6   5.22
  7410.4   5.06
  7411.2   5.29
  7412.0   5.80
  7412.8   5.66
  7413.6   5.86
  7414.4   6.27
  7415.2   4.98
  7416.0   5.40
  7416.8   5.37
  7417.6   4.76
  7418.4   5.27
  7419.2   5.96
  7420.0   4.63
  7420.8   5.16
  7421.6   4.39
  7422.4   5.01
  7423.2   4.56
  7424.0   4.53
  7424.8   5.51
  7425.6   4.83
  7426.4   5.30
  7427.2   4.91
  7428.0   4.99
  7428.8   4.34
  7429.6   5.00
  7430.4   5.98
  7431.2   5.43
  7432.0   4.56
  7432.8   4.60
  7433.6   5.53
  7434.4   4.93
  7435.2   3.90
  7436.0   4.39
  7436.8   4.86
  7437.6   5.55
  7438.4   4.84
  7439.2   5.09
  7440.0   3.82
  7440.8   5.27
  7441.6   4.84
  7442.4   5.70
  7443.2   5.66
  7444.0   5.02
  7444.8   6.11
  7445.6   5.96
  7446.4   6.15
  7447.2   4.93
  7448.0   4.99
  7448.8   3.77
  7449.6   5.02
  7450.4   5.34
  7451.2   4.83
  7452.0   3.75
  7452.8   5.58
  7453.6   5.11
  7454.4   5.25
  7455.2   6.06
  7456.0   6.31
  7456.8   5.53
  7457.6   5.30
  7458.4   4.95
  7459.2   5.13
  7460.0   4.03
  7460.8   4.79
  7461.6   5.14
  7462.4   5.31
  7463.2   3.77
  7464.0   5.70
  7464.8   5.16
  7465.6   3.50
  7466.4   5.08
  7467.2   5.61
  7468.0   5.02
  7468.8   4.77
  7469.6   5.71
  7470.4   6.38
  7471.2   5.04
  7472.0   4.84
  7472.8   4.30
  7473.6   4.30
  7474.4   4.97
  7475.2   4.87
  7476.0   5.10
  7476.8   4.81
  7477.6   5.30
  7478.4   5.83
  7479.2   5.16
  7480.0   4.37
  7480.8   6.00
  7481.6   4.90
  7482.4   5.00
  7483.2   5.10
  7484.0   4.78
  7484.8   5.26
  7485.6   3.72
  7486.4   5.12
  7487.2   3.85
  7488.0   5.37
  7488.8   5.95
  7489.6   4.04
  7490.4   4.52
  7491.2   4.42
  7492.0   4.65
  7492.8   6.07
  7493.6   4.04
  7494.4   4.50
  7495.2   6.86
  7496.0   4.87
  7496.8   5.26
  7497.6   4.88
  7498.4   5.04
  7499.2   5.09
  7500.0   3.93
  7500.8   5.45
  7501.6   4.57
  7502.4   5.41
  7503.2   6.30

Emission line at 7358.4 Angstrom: Halpha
